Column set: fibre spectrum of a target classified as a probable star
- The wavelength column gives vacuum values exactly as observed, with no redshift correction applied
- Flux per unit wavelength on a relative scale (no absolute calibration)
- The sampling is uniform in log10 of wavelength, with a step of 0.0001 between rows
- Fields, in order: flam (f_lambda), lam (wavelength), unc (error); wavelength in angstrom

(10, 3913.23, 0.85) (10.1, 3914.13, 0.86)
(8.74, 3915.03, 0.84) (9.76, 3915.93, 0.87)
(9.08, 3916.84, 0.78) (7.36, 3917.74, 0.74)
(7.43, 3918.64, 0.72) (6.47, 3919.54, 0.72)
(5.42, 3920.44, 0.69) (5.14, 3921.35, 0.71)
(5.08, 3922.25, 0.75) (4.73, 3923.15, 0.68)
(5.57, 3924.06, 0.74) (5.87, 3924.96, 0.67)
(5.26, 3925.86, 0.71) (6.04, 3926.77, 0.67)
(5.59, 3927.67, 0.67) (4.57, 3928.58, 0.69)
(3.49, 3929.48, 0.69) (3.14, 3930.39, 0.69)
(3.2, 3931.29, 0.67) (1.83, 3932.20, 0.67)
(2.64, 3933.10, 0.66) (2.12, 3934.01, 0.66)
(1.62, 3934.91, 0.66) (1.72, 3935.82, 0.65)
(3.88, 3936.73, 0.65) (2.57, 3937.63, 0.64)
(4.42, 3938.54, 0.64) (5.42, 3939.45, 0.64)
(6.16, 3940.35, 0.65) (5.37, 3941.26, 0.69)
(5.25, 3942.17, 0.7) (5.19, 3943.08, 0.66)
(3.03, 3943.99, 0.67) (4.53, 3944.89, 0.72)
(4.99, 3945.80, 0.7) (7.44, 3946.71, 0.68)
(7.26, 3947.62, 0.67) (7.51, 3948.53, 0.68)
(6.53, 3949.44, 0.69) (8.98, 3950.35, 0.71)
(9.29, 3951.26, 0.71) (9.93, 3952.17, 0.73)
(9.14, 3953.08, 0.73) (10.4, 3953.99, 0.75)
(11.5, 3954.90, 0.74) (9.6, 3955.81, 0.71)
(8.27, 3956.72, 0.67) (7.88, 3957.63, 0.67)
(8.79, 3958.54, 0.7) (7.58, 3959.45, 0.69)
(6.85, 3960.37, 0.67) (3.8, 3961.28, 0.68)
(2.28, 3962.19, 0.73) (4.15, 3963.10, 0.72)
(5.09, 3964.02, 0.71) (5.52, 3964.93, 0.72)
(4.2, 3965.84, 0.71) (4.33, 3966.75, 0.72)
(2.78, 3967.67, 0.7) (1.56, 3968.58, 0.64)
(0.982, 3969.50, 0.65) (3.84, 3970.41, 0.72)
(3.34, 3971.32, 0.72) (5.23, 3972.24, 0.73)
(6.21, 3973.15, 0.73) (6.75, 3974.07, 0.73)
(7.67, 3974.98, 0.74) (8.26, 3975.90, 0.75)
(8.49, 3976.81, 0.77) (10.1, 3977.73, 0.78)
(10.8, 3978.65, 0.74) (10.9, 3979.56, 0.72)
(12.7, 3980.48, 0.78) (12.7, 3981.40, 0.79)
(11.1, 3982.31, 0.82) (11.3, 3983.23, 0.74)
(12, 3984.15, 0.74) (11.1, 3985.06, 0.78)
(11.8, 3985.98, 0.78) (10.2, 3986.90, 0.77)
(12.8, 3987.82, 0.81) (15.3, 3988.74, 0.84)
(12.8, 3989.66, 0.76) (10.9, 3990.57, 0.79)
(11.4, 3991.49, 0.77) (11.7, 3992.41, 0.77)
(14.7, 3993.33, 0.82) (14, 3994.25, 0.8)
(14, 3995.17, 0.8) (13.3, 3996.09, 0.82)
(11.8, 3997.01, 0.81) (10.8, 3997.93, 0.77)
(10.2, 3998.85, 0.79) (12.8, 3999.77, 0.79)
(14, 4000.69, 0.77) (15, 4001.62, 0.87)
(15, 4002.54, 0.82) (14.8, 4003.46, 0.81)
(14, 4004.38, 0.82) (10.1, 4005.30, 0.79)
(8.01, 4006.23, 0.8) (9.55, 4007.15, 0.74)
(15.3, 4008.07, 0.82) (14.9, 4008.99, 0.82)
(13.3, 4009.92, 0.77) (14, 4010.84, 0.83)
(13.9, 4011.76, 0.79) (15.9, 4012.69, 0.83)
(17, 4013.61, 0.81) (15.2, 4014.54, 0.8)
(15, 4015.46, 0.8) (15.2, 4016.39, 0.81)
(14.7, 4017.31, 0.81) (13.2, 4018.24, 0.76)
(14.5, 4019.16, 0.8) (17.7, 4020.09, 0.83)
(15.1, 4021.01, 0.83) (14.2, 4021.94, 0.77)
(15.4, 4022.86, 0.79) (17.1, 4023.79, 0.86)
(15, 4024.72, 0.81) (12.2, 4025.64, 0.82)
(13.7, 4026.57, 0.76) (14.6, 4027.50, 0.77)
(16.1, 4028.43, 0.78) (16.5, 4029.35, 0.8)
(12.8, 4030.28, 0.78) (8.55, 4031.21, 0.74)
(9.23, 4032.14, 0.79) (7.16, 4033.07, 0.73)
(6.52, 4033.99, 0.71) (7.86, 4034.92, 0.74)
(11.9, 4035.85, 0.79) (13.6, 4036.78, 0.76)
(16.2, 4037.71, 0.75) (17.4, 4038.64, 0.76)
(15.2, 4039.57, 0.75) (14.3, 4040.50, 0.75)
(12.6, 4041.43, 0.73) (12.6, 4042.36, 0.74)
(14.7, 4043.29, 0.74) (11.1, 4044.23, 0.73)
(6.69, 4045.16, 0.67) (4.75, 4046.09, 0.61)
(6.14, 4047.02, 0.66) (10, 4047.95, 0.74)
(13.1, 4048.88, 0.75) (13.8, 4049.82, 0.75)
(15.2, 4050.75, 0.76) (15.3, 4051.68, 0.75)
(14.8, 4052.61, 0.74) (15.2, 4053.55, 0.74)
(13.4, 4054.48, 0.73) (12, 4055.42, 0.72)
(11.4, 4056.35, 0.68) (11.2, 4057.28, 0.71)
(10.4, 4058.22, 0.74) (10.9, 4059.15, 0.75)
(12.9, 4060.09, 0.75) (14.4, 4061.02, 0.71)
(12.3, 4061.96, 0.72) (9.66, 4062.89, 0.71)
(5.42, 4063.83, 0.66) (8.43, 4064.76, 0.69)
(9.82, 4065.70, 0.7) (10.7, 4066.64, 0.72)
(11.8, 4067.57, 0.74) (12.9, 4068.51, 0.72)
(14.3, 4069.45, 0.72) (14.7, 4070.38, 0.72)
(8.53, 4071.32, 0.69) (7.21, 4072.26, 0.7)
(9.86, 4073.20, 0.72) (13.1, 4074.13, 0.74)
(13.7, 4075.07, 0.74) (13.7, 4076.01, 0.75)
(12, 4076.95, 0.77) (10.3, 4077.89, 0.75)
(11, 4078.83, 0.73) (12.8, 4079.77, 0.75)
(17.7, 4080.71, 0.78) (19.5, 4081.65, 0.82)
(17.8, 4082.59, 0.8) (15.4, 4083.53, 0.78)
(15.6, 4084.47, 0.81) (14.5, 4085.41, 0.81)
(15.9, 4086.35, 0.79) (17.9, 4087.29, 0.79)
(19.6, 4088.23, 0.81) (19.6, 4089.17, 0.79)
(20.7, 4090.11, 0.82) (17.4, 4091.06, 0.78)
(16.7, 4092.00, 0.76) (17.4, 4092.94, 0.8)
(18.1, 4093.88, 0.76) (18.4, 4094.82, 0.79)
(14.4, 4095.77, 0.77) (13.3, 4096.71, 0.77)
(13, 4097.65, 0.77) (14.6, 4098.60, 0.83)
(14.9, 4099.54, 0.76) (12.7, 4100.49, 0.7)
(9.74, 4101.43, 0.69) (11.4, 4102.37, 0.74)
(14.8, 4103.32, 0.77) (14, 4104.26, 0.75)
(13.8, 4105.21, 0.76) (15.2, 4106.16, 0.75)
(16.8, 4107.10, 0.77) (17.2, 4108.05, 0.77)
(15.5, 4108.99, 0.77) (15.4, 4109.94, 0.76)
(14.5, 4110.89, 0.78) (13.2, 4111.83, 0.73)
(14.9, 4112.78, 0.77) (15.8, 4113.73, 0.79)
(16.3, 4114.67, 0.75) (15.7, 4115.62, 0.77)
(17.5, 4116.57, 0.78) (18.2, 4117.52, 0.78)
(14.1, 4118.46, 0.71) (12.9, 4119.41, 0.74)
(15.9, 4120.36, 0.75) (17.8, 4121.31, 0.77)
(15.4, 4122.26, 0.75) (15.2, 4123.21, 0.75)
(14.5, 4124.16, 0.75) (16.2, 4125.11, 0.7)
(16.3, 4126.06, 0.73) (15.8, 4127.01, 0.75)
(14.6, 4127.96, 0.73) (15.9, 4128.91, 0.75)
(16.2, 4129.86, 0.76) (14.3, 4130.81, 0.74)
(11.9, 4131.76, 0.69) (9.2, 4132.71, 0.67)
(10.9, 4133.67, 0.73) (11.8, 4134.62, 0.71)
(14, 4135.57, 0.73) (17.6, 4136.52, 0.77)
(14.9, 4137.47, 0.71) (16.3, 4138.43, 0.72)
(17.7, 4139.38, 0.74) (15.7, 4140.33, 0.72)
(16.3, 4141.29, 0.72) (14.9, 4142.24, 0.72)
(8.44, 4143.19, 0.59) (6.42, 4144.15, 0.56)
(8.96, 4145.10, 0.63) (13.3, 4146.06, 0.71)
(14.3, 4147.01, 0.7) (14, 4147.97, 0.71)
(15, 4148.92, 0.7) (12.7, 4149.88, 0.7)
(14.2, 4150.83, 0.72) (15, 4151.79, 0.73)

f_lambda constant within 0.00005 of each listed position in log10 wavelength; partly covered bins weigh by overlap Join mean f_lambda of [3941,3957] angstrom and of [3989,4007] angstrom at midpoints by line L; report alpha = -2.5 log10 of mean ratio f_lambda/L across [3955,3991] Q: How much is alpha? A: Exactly 0.26 mag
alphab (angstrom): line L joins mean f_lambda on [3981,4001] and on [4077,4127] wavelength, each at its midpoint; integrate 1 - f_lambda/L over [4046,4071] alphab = 4.4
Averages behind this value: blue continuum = 12.3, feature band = 11.8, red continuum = 15.5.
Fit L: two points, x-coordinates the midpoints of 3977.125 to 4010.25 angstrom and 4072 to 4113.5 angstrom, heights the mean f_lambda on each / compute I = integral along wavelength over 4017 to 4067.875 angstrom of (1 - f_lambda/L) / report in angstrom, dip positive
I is 4.5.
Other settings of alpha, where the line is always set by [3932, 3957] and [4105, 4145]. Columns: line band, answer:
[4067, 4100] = -0.161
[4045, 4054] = -0.052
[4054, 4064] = 0.007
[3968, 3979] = 0.233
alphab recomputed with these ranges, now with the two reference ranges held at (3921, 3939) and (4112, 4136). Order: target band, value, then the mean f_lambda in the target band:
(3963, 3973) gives 3.7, 3.79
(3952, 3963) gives -4.9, 7.83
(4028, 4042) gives -3.6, 12.4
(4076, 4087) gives -2.1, 14.8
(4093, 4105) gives -0.7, 14.2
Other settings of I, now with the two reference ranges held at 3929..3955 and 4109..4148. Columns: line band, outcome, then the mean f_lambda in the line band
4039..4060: -2.9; 12.1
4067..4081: -0.4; 12.2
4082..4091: -3.6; 17.5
